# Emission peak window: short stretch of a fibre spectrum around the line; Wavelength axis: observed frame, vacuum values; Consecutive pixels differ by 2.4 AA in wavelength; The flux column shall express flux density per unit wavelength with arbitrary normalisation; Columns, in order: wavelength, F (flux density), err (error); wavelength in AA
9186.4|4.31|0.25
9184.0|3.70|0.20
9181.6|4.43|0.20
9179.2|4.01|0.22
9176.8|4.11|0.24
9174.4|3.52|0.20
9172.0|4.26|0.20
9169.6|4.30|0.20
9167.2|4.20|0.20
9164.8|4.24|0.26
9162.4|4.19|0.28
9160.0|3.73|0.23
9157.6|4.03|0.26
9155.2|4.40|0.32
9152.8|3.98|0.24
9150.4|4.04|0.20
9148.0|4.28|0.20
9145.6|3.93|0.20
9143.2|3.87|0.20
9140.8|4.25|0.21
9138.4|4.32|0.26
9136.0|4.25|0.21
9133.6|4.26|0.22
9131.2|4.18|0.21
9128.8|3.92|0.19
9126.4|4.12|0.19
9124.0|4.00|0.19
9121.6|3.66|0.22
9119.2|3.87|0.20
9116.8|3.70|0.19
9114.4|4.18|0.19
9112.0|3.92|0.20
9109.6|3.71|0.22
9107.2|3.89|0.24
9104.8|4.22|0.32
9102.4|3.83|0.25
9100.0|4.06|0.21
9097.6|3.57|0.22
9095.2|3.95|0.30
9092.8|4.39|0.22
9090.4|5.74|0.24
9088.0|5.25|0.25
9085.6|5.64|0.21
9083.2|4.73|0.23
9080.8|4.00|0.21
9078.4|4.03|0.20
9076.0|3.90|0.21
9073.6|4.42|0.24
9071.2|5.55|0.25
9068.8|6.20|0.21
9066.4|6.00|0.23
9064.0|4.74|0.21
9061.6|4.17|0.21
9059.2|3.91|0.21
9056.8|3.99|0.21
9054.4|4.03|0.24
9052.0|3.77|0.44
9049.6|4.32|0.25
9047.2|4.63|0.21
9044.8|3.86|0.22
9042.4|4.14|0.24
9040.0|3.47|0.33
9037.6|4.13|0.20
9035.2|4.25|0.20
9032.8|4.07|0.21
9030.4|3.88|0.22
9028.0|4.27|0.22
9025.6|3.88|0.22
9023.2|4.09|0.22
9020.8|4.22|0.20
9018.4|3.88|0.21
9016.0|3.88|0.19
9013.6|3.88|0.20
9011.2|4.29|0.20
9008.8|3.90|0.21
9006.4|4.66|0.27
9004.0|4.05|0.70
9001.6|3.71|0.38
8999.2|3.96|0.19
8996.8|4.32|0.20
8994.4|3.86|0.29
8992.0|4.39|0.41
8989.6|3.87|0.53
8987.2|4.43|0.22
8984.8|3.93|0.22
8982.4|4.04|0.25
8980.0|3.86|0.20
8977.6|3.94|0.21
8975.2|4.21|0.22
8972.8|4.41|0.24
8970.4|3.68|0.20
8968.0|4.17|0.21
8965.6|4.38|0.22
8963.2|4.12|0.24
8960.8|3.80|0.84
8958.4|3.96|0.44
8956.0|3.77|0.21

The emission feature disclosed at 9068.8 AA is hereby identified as [S II]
